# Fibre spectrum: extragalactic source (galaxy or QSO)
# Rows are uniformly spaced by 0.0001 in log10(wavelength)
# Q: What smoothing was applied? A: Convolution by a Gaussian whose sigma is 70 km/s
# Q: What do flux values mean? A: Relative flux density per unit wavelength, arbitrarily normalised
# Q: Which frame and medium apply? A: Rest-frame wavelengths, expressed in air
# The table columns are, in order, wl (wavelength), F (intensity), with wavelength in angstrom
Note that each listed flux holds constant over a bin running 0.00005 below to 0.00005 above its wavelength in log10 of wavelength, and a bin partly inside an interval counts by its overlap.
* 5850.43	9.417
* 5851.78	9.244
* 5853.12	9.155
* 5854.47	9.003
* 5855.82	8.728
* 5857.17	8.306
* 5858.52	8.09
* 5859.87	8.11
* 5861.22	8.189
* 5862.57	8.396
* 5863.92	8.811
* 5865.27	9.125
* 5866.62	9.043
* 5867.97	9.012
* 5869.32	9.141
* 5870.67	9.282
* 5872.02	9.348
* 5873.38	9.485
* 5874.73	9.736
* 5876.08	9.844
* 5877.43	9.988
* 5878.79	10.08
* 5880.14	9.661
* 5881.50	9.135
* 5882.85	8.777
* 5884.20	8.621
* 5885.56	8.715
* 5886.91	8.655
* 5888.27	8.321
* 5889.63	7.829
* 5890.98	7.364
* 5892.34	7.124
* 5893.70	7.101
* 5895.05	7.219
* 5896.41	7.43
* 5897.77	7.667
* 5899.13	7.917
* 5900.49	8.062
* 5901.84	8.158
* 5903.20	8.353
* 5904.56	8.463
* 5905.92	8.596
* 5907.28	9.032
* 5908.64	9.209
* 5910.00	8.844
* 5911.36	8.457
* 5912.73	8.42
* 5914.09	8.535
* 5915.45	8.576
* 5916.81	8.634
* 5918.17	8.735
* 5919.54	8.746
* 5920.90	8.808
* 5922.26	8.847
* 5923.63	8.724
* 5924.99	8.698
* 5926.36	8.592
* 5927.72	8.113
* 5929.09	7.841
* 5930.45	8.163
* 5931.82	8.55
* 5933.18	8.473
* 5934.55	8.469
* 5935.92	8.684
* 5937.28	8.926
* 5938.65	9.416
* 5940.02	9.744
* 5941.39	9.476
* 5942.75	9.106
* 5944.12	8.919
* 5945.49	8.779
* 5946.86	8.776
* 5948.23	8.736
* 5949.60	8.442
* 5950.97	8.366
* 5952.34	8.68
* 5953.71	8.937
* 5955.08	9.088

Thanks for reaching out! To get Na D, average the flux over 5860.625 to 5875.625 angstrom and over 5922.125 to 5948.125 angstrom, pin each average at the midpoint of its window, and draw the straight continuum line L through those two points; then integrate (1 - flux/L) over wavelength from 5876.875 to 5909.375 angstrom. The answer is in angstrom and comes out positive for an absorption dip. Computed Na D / 2.0 angstrom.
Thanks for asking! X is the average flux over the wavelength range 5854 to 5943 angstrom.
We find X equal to 8.64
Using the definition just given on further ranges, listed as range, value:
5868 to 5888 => 9.29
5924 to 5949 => 8.75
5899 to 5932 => 8.53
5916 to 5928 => 8.67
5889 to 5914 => 8.08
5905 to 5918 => 8.7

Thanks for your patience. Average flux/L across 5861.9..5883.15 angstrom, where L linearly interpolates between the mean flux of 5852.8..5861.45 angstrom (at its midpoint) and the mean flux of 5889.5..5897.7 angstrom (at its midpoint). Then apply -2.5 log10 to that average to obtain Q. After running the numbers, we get -0.166 mag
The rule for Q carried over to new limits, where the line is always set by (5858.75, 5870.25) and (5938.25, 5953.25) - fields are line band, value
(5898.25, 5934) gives 0.04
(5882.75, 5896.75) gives 0.12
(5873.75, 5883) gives -0.11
